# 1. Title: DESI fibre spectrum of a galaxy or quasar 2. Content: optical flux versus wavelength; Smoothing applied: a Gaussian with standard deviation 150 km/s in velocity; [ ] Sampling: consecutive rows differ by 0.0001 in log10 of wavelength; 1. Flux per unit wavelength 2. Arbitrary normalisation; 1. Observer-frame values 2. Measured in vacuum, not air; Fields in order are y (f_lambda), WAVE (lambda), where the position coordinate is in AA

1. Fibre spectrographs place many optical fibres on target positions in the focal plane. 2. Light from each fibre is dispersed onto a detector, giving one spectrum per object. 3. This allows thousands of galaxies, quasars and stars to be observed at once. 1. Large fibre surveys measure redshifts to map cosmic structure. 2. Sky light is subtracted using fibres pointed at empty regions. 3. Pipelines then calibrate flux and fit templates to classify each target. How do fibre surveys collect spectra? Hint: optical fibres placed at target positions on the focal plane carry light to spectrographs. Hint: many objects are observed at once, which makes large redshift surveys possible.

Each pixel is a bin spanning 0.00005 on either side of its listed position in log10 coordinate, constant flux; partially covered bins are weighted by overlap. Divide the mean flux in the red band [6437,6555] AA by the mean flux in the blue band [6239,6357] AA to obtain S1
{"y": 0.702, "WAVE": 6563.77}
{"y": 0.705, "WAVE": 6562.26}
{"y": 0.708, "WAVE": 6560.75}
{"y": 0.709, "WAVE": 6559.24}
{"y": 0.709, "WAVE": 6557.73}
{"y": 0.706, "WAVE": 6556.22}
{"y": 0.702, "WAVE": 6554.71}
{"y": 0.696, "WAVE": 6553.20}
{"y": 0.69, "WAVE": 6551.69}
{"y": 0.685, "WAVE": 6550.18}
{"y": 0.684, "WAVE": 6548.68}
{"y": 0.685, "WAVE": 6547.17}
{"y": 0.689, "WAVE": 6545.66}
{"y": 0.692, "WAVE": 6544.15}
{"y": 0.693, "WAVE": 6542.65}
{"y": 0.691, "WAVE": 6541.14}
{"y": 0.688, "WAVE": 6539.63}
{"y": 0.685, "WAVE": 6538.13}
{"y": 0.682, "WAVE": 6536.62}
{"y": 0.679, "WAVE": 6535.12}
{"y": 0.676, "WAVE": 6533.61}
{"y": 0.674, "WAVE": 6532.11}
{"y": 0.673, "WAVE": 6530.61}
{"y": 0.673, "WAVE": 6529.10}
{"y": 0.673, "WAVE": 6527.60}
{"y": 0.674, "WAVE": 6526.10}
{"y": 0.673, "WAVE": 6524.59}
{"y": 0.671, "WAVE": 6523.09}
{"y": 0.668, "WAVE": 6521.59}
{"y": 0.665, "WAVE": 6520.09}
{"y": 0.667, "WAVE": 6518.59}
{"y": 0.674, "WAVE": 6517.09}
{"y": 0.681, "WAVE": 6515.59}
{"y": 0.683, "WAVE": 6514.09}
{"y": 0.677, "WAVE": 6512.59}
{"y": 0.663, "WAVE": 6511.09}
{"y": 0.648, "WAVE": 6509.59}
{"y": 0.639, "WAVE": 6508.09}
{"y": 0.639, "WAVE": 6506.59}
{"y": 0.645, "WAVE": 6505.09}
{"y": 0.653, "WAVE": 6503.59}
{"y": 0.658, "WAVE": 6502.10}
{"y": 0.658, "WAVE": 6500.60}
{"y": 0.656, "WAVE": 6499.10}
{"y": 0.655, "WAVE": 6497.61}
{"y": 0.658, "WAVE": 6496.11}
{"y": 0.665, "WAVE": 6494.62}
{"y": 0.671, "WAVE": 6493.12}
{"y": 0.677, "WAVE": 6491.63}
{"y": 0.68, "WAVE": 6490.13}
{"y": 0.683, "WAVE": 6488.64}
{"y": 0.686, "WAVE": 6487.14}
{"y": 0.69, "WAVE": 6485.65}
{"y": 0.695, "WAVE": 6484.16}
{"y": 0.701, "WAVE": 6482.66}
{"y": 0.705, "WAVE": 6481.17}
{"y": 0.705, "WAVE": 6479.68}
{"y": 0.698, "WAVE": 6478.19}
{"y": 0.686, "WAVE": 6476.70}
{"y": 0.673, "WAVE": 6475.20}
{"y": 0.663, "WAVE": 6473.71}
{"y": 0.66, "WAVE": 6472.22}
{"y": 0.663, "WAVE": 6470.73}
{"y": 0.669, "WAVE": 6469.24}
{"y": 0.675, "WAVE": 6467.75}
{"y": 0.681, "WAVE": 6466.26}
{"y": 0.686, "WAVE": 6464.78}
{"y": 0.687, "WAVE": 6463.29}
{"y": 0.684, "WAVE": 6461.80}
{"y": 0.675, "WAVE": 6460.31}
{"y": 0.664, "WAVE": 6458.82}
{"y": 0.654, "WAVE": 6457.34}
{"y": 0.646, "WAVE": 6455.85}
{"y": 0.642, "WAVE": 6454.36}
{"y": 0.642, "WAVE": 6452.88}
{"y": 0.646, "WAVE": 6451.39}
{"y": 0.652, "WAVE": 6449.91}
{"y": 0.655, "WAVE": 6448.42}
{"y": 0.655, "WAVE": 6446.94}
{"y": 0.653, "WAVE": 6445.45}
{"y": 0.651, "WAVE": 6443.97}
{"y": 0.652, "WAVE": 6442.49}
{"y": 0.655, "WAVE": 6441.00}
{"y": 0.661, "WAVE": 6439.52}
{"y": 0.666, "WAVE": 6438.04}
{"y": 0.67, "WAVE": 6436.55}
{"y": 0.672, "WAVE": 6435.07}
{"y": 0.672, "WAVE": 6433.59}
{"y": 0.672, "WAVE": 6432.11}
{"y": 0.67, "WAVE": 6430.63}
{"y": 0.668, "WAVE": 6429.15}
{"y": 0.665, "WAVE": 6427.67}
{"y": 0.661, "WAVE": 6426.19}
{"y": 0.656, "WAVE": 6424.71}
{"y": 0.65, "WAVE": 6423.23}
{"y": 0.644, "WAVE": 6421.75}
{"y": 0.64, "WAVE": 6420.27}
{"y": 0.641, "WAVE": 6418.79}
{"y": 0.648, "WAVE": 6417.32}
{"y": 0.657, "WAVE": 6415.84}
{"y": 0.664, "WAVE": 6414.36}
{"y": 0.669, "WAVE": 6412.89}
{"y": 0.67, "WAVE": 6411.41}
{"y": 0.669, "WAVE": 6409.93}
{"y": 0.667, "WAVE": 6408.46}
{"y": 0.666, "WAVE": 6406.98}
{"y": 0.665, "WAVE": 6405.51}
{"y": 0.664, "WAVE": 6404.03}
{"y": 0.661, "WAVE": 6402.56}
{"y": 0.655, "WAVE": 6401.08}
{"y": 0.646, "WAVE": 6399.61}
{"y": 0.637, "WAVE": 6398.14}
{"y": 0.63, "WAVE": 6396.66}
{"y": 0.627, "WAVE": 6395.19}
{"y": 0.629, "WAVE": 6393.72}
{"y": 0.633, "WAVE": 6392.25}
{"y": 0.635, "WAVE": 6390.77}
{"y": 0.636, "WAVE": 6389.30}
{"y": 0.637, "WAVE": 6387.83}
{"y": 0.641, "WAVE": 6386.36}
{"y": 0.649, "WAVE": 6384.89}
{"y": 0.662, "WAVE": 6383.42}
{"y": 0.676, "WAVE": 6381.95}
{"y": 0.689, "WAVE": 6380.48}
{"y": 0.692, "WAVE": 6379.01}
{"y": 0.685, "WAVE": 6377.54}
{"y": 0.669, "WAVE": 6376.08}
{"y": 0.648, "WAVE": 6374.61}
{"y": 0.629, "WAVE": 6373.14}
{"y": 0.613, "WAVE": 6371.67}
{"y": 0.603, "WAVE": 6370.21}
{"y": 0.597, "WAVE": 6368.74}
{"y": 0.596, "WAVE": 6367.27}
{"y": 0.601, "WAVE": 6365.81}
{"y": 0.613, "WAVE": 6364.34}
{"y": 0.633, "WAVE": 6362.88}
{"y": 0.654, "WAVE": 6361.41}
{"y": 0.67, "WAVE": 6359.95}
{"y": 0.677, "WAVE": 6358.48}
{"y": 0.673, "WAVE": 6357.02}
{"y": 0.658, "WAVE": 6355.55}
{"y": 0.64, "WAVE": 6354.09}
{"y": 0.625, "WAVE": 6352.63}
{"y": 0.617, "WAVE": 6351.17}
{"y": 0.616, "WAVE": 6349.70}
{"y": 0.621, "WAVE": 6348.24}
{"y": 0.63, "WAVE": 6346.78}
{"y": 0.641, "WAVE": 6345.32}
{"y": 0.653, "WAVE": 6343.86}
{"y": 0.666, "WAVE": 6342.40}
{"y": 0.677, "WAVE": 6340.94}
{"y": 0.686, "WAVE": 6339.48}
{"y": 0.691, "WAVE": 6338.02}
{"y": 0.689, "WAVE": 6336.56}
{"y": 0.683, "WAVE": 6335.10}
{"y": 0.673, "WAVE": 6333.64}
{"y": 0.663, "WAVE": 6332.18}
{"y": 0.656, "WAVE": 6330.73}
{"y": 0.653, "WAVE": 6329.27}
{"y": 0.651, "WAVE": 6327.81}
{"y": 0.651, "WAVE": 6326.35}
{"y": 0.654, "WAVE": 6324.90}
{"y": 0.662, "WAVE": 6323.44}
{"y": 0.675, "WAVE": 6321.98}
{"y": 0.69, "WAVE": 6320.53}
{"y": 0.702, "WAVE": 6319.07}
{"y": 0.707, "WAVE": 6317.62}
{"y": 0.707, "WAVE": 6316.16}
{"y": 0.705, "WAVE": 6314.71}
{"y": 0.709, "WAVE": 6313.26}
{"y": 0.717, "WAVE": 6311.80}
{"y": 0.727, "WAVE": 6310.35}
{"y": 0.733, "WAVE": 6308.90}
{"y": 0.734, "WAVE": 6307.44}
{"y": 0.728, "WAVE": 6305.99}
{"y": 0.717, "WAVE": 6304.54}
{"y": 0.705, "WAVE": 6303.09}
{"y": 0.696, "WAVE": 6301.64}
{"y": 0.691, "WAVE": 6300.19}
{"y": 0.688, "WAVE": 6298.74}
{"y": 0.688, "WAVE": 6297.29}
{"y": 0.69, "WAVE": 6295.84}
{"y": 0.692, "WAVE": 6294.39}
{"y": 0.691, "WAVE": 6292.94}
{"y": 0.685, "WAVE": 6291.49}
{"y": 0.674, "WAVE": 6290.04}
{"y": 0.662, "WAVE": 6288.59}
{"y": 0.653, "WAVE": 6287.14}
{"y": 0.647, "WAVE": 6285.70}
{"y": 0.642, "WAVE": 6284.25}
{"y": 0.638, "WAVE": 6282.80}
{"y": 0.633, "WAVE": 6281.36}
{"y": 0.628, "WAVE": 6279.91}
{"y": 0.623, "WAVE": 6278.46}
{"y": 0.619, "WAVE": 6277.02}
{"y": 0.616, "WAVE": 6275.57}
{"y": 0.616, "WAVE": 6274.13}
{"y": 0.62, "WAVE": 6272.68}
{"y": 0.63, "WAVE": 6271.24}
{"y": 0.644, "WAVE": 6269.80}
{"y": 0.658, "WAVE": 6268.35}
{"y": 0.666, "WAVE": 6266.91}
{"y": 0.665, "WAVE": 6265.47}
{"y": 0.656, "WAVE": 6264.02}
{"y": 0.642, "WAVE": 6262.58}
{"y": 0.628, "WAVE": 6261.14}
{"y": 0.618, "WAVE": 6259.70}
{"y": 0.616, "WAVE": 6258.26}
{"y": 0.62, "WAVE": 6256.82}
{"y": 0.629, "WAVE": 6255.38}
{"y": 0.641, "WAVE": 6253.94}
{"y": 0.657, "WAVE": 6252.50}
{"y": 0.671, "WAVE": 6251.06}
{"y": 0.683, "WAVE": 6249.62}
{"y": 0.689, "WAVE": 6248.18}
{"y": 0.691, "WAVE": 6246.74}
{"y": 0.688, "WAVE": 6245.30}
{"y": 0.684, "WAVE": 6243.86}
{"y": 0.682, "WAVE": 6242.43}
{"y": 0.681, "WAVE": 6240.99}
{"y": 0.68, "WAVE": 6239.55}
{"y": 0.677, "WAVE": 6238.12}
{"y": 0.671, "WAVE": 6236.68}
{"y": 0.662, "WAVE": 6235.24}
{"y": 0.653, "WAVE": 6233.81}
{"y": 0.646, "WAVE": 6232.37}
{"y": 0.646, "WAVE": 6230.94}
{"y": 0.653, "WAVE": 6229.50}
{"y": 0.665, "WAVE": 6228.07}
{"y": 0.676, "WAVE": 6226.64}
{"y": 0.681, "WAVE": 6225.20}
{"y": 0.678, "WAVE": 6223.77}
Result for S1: 1.0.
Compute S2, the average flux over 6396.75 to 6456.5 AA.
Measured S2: 0.657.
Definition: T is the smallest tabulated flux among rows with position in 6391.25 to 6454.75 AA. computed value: 0.627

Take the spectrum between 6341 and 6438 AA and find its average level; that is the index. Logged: 0.649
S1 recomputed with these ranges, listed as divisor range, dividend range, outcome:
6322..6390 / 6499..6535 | 1.02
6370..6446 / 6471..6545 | 1.03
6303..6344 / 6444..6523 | 0.97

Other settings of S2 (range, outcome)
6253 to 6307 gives 0.656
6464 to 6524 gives 0.672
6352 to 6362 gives 0.657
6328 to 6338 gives 0.67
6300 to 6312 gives 0.718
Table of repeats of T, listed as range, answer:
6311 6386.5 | 0.596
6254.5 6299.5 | 0.616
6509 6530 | 0.648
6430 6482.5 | 0.642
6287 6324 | 0.653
